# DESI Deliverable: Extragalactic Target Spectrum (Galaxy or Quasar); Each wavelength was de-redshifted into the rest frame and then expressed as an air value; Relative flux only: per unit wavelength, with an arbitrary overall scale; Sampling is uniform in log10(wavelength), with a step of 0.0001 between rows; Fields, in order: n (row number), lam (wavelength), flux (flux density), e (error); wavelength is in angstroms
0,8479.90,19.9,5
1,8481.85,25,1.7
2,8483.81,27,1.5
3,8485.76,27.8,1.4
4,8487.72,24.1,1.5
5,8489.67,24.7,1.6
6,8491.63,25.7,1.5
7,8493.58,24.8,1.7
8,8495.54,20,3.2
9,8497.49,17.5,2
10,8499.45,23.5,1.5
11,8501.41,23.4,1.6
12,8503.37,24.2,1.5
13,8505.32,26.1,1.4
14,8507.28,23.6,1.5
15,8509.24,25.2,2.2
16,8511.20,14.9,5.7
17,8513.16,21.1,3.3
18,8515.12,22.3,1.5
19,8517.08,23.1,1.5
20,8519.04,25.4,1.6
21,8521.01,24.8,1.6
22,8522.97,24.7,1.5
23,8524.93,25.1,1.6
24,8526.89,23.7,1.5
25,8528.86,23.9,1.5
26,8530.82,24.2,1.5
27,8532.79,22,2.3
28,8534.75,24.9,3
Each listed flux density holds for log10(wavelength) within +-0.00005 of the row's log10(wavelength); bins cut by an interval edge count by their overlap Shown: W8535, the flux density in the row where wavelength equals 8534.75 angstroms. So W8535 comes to 24.9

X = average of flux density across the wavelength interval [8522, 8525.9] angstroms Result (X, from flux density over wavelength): 24.9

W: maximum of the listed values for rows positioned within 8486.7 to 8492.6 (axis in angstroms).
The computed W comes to 25.7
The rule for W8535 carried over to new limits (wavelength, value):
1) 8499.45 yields 23.5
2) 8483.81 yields 27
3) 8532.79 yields 22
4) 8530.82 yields 24.2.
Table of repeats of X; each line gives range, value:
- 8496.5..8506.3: 22.9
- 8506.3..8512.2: 21.2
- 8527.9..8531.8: 24.1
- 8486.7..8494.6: 24.8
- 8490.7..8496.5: 23.5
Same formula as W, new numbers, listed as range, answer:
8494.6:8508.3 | 26.1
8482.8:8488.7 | 27.8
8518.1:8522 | 25.4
